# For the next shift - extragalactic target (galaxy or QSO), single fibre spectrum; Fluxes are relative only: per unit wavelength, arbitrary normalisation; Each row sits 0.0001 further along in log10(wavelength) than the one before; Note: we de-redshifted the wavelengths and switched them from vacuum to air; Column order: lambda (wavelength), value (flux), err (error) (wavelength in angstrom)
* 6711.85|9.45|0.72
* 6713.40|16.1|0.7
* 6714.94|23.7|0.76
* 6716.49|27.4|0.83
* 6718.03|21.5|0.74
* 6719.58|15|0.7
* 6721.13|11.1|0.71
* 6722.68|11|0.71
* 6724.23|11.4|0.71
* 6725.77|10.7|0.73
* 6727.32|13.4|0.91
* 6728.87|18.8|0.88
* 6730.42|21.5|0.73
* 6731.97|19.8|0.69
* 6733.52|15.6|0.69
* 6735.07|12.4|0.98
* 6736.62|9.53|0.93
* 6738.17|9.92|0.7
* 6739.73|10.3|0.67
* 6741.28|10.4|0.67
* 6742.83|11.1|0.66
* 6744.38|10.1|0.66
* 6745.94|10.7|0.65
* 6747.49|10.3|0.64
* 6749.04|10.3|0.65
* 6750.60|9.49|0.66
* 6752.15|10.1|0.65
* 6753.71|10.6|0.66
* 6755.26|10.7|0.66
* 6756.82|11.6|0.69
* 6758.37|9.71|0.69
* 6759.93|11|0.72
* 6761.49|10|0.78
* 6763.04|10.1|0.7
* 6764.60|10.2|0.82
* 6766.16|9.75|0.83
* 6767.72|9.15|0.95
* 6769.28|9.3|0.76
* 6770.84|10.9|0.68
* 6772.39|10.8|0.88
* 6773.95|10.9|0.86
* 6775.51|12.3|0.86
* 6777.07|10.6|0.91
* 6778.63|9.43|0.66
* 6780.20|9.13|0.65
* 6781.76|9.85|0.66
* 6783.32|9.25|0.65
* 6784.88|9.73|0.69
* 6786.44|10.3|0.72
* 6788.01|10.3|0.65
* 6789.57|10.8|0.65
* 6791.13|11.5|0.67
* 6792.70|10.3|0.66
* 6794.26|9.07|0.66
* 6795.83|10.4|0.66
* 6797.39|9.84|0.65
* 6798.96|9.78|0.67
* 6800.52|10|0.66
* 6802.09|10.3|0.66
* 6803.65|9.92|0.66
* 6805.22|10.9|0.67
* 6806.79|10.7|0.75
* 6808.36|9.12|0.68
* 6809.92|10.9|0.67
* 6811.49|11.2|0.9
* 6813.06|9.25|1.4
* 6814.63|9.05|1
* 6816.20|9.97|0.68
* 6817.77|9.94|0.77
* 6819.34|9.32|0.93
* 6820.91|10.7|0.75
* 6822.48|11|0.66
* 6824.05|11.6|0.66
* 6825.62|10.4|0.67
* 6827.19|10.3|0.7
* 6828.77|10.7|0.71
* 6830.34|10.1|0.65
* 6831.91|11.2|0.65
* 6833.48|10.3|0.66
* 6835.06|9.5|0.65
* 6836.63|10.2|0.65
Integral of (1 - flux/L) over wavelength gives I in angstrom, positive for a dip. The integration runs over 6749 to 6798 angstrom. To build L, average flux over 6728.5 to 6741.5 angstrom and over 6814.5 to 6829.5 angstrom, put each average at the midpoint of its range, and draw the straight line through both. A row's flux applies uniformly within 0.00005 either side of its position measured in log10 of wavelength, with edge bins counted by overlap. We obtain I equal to 8.91 angstrom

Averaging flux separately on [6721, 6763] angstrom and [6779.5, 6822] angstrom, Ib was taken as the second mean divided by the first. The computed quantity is 0.8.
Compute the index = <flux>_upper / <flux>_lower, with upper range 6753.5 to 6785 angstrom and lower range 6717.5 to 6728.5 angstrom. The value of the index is 0.8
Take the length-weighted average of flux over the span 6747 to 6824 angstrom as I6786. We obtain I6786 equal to 10.2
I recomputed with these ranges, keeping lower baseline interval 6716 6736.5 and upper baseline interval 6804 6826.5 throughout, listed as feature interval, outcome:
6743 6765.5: 5.9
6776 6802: 4.0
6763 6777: 2.8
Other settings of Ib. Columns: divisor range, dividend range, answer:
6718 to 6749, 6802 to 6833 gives 0.80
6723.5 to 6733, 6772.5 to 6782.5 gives 0.65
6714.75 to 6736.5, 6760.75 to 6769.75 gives 0.60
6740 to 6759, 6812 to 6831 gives 0.98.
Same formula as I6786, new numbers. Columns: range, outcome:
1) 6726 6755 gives 12.4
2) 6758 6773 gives 10.1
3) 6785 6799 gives 10.3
